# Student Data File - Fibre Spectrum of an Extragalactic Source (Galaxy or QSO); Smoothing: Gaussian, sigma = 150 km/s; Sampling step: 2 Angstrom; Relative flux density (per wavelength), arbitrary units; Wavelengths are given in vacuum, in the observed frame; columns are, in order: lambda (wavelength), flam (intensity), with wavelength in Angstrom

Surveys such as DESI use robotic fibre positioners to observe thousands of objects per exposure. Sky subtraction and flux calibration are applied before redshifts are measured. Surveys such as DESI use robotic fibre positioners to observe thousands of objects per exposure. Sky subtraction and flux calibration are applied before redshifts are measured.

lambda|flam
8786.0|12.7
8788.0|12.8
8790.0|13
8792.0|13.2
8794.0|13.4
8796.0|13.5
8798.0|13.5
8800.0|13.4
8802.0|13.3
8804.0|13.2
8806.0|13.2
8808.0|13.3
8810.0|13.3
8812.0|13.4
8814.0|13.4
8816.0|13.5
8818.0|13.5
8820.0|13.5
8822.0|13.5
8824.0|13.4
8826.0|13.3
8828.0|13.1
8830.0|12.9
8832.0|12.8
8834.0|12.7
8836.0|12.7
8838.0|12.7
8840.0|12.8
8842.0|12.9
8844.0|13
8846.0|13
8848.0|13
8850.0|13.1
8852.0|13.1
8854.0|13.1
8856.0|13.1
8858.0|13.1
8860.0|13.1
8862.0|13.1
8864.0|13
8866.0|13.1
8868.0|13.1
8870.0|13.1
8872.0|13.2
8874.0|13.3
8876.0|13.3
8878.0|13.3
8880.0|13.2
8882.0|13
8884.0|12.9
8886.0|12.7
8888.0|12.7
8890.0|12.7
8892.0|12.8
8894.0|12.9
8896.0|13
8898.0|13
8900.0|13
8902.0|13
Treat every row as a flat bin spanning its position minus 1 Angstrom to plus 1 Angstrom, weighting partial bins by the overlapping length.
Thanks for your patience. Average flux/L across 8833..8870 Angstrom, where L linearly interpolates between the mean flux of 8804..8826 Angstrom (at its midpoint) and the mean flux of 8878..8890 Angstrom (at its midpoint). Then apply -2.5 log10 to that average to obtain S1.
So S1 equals 0.01 mag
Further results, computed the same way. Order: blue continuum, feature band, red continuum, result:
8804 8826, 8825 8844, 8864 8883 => 0.04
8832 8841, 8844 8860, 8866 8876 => -0.01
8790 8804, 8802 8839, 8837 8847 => -0.01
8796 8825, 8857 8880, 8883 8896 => -0.02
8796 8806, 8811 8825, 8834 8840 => -0.03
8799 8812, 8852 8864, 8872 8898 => 0.00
